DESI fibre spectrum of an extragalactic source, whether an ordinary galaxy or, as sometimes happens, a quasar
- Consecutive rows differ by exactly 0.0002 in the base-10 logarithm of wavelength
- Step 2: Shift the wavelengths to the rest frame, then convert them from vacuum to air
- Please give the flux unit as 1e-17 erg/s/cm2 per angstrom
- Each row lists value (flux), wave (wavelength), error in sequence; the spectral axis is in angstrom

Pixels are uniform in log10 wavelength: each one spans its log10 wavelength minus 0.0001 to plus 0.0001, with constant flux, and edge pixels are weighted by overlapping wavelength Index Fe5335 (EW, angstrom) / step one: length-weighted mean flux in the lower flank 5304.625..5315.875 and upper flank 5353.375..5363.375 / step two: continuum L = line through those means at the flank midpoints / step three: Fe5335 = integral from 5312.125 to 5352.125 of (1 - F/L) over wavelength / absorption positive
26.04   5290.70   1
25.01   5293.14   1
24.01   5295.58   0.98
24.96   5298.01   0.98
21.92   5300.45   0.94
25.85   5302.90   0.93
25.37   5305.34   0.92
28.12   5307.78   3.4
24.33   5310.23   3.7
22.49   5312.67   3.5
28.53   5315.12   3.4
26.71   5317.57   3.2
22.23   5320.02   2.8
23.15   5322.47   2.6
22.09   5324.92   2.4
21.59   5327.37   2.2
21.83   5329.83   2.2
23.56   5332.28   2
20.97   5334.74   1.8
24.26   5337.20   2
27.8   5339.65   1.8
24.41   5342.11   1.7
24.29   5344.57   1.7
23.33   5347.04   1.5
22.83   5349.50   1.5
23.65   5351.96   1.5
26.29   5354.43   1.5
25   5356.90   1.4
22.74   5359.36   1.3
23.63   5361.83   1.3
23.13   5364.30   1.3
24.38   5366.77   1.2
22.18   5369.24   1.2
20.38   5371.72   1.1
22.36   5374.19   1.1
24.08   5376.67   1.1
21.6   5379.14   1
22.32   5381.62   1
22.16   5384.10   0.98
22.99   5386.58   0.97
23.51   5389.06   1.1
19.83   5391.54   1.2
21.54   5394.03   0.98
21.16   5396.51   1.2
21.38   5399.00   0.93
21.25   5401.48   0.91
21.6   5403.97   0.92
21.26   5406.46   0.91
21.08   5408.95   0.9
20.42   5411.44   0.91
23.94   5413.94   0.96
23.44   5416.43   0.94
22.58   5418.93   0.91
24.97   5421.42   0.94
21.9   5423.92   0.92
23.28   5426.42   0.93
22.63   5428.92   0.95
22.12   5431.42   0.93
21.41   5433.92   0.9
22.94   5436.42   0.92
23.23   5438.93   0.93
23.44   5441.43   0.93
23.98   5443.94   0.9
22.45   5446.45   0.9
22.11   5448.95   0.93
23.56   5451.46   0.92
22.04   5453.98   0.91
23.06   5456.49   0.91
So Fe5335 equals 2.07 angstrom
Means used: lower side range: 25.7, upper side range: 24.3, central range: 23.8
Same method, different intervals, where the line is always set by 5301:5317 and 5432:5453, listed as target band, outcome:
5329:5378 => 2.29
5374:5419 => 3.42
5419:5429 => 0.02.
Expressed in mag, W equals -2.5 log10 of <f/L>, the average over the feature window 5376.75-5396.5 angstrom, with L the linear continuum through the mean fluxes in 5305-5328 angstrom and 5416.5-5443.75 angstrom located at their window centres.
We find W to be 0.07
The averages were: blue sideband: 24.5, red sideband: 22.9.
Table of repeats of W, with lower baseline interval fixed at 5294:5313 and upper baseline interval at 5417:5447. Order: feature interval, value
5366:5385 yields 0.06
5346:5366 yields 0.01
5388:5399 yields 0.10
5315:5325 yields 0.01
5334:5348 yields 0.00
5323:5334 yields 0.10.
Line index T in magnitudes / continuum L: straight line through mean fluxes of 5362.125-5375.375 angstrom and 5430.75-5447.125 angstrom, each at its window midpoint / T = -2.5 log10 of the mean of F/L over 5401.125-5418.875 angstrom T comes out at 0.039 mag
